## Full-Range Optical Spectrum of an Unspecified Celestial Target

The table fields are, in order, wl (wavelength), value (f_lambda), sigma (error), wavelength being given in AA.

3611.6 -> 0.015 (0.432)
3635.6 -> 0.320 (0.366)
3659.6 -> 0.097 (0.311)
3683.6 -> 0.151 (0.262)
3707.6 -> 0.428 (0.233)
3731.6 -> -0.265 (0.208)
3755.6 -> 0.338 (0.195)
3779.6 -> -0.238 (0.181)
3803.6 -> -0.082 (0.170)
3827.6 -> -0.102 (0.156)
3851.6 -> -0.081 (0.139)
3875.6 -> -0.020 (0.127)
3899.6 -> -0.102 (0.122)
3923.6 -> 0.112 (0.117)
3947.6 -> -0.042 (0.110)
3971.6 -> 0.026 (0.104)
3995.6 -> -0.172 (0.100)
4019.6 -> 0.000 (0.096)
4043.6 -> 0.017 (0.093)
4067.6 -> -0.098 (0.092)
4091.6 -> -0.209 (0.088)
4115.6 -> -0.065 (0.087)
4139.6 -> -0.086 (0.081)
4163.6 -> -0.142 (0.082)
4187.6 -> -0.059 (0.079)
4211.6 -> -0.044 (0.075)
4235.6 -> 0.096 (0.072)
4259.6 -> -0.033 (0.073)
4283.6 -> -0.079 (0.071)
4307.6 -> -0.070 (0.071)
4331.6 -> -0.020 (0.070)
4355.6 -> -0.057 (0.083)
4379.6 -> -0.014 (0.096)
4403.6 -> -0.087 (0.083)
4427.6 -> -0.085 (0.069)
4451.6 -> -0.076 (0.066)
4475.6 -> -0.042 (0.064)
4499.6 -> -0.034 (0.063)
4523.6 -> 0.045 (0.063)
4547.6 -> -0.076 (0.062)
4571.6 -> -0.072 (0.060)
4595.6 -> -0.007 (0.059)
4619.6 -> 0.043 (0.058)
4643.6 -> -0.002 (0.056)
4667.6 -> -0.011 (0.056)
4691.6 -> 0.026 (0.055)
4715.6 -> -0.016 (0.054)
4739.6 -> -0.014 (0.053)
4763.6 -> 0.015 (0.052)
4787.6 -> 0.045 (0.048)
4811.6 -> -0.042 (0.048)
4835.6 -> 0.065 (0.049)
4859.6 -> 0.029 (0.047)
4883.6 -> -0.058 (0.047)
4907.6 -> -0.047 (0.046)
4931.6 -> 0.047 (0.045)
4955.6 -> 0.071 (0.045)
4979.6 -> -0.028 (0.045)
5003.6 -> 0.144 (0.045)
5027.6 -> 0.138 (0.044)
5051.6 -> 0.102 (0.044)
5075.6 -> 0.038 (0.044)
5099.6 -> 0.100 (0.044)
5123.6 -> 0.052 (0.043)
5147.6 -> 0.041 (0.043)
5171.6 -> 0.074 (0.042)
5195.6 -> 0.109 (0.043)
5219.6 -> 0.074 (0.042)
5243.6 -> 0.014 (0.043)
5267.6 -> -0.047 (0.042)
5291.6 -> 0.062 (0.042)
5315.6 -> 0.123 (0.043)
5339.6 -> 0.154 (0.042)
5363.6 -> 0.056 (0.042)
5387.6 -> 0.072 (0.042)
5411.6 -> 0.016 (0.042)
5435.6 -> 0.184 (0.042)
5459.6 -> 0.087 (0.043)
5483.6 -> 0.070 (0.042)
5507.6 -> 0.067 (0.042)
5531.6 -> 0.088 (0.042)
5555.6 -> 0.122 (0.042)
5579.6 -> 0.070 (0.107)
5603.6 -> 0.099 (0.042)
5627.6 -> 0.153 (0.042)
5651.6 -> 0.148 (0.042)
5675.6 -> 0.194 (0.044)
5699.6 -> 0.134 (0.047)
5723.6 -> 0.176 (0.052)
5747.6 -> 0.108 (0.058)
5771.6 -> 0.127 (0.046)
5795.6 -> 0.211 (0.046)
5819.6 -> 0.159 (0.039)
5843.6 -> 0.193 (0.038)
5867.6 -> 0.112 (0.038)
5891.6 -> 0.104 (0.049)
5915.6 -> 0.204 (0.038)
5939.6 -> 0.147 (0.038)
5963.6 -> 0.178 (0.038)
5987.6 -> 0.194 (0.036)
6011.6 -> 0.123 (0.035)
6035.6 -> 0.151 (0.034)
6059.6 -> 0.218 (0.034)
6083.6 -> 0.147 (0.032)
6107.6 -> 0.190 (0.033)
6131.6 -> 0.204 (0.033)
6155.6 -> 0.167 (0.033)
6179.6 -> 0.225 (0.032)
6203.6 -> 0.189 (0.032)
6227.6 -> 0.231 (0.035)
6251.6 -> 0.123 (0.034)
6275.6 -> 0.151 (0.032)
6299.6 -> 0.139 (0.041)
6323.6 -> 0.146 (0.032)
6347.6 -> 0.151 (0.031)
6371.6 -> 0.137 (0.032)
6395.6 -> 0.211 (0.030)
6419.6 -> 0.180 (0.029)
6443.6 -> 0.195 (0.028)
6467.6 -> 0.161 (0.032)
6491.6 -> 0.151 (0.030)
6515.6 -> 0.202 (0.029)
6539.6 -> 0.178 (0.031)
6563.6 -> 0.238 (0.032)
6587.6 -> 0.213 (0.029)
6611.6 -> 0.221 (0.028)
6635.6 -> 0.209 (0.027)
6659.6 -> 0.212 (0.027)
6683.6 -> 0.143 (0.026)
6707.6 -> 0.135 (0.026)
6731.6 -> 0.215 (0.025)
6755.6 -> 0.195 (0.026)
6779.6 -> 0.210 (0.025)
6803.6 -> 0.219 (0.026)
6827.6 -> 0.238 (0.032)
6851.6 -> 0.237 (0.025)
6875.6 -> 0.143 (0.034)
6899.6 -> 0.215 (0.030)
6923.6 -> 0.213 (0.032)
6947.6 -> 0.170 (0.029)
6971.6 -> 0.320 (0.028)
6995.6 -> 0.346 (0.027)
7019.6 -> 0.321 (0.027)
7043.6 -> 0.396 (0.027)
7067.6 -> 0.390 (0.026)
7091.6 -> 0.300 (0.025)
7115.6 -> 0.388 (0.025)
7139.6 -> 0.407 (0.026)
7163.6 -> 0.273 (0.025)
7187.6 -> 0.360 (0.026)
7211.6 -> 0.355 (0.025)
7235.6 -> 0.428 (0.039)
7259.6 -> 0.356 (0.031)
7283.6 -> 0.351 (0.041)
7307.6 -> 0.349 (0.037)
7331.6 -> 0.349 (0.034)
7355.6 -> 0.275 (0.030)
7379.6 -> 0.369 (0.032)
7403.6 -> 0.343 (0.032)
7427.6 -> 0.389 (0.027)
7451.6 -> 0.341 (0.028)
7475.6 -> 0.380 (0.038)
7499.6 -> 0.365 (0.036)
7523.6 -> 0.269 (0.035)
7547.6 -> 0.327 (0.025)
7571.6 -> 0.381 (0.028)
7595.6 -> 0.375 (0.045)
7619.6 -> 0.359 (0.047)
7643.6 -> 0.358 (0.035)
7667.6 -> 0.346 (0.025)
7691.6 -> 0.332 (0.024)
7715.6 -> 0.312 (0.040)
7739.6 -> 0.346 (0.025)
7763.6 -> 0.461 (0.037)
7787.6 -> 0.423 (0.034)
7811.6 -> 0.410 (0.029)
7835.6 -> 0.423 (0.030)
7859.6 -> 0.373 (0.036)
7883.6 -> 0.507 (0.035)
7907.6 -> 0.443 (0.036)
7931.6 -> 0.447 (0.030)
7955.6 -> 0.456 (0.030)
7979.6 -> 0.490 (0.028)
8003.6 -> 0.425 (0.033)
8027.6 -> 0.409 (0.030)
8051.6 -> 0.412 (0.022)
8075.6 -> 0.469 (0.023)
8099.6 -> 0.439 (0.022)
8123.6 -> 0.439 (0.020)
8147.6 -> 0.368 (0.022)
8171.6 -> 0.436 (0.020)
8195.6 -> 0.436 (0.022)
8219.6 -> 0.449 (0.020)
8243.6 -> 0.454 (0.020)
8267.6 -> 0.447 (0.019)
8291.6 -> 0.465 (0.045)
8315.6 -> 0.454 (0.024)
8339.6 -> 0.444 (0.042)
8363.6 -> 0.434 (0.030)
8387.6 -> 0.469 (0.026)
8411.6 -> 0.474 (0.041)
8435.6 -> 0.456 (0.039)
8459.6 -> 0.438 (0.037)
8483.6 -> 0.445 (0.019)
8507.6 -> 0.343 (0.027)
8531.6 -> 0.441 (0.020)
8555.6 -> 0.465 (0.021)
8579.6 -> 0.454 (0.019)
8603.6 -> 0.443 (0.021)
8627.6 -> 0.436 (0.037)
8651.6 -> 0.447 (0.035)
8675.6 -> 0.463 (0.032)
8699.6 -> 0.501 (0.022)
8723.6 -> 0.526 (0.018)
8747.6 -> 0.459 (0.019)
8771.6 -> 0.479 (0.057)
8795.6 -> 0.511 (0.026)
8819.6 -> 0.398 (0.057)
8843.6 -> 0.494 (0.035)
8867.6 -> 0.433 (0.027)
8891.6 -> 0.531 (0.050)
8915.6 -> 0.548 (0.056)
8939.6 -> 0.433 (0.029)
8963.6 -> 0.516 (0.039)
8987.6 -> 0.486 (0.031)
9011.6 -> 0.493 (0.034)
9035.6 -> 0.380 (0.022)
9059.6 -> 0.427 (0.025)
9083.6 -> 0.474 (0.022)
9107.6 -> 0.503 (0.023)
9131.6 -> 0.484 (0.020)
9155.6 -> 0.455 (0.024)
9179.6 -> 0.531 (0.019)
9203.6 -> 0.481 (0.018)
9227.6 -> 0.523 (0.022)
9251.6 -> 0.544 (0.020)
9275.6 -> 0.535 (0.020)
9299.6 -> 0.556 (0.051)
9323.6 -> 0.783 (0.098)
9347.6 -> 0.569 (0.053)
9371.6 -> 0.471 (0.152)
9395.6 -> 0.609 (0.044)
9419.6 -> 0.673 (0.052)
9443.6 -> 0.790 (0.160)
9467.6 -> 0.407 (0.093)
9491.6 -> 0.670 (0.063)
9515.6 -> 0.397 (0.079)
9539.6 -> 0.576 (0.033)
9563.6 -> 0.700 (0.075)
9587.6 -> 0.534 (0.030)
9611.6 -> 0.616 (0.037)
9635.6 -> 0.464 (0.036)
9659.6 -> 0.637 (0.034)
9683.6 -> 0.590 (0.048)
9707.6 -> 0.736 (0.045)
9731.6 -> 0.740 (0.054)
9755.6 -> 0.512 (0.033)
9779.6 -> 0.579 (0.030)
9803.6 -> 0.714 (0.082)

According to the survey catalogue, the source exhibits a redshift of 0.75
